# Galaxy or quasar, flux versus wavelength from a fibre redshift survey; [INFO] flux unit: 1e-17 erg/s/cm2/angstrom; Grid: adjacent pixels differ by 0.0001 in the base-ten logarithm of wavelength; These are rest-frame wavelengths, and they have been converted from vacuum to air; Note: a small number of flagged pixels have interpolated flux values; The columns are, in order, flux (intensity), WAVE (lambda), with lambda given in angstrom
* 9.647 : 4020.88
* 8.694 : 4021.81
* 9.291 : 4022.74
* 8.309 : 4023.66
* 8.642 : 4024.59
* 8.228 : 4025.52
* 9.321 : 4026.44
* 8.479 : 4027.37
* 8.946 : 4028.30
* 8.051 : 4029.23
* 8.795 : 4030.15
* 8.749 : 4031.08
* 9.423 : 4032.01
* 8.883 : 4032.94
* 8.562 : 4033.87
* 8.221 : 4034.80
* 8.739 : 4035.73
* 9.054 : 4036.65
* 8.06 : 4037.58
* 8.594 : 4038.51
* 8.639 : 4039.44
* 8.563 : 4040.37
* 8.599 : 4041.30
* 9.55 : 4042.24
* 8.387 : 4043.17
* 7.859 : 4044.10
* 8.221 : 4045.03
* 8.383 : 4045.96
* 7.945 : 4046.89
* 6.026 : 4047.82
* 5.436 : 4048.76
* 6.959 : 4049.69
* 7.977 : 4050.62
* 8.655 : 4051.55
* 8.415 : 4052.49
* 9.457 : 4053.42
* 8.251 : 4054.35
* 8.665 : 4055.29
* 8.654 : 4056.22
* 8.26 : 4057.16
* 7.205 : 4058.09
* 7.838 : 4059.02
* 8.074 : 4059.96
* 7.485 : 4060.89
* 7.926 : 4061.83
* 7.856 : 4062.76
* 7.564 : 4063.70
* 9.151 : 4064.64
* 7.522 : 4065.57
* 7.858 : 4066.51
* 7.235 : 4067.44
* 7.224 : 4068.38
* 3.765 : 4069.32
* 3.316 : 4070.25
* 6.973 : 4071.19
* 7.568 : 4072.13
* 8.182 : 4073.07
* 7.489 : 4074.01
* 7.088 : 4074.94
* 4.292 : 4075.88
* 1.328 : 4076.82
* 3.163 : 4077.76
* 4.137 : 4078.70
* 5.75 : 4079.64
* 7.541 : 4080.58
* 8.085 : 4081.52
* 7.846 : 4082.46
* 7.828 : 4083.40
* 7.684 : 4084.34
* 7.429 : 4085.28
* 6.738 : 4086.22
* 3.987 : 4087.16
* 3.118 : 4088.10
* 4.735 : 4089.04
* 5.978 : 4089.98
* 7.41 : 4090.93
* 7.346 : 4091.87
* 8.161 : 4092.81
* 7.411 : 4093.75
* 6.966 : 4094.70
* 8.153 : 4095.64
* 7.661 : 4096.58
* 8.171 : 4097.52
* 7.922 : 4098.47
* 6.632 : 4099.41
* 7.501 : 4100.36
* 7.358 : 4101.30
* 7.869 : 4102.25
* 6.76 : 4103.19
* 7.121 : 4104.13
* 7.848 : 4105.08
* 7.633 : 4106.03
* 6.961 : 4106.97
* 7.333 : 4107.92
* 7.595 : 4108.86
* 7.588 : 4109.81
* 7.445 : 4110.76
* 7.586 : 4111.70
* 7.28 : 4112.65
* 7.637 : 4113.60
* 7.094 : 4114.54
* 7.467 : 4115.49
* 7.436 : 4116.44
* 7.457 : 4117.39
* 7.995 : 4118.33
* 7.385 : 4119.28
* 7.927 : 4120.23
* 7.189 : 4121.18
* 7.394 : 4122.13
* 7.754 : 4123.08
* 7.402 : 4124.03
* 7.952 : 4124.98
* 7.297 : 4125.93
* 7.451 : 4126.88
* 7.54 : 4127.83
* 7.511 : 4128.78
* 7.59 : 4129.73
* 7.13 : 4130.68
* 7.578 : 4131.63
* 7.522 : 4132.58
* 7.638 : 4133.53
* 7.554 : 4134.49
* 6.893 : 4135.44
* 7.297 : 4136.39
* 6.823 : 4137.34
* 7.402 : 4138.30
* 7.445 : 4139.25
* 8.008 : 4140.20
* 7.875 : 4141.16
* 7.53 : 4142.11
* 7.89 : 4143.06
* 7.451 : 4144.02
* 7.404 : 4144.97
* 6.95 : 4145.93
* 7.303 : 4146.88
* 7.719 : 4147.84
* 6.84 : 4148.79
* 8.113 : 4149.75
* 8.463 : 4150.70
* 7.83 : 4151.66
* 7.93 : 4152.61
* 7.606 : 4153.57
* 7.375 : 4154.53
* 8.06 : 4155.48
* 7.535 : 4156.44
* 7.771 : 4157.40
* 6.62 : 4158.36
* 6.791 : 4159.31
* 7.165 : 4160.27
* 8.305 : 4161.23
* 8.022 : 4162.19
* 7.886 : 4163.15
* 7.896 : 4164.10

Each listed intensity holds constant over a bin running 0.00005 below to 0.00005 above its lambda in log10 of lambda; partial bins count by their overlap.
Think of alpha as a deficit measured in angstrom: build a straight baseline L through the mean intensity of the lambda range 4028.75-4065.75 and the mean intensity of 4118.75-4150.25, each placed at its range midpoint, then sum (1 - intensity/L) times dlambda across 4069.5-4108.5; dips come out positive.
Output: 6.09 angstrom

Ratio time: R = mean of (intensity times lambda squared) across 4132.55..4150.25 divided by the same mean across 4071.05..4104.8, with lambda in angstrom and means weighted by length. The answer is 1.15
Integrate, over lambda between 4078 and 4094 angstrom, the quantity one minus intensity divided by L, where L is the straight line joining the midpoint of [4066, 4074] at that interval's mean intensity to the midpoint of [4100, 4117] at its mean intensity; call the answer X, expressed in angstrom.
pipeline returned 1.0 angstrom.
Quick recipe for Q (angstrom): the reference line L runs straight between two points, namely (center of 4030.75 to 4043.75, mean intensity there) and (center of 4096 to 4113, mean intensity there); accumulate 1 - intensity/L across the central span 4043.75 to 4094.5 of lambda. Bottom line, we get 7.3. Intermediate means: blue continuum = 8.71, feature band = 6.97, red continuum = 7.46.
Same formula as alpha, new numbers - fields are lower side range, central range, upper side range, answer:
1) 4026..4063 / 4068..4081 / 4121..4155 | 4.0 angstrom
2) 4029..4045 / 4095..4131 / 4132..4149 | 1.1 angstrom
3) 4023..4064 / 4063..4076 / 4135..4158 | 1.9 angstrom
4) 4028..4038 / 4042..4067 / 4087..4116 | 0.7 angstrom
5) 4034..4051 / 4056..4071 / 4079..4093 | 0.2 angstrom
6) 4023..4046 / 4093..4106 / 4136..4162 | 0.8 angstrom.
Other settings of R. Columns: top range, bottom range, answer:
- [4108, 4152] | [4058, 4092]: 1.18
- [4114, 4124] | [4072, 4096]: 1.20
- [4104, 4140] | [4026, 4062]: 0.93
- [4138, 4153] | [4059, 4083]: 1.20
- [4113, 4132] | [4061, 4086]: 1.16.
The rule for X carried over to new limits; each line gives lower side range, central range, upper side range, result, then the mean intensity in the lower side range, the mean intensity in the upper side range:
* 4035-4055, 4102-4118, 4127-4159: 0.7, 8.18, 7.52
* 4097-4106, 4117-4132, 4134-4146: -0.2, 7.47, 7.44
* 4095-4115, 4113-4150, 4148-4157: 0.7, 7.48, 7.75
